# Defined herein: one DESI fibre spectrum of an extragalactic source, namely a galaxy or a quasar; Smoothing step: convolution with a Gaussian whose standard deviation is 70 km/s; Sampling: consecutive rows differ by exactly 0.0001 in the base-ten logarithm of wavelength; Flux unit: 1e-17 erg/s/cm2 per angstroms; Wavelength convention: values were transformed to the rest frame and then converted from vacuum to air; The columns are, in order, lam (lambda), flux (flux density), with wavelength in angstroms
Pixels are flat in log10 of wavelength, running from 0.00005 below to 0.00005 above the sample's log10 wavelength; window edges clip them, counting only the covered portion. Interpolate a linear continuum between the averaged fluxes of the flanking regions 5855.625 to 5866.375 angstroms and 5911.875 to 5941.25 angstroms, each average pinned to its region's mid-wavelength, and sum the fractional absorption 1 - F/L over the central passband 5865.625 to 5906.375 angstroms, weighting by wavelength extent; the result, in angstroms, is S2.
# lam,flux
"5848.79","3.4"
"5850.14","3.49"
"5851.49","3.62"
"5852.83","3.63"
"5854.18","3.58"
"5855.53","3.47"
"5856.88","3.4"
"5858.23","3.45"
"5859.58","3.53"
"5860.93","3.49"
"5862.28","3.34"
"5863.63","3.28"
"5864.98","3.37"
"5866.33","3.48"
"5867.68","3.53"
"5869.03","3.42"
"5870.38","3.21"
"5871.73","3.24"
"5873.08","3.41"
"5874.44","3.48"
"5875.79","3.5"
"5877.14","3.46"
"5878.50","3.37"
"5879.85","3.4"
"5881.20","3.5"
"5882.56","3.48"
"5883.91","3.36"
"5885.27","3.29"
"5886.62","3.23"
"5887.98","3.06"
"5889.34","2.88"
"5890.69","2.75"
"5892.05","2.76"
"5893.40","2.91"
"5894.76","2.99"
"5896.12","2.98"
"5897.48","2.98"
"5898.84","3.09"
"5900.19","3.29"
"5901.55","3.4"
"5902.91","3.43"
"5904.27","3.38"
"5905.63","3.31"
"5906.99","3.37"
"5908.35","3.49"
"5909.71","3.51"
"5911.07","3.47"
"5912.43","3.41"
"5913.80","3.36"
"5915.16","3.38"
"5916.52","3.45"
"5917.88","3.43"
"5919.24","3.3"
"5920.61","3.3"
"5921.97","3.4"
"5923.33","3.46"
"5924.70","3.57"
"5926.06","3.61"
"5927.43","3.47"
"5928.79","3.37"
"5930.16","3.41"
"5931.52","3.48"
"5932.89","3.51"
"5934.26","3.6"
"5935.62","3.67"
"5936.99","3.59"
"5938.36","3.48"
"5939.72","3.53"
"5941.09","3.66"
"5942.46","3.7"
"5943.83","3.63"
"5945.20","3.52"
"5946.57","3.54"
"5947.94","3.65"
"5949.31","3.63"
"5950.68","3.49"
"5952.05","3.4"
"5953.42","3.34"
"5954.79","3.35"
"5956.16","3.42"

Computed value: 2.2 angstroms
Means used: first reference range 3.42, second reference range 3.47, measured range 3.25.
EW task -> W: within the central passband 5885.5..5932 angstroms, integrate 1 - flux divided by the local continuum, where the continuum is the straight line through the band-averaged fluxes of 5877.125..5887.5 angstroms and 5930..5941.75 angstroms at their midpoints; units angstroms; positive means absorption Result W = 2.4 angstroms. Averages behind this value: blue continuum 3.37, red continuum 3.55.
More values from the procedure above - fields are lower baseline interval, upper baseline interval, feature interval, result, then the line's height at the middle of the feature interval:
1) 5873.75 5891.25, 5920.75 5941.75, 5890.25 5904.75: 1.2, 3.36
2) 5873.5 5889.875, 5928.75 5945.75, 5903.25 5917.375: 0.1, 3.45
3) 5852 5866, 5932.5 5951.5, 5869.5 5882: 0.3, 3.48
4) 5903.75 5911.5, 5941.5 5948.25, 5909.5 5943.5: 0.3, 3.51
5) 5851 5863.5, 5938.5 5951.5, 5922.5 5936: 0.2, 3.57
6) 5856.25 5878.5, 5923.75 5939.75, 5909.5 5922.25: 0.4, 3.5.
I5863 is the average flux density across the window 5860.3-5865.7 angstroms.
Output 3.37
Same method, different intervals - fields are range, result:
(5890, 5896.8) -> 2.88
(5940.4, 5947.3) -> 3.61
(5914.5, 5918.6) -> 3.43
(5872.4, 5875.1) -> 3.44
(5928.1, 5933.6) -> 3.44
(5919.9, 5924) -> 3.39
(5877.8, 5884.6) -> 3.42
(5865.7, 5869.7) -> 3.48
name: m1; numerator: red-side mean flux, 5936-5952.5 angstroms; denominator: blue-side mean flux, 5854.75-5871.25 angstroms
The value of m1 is 1.05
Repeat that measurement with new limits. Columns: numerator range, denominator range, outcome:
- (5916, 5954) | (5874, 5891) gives 1.06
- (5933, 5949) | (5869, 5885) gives 1.06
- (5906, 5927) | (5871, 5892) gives 1.05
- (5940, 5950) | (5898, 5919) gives 1.07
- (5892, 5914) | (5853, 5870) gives 0.94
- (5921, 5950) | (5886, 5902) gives 1.17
